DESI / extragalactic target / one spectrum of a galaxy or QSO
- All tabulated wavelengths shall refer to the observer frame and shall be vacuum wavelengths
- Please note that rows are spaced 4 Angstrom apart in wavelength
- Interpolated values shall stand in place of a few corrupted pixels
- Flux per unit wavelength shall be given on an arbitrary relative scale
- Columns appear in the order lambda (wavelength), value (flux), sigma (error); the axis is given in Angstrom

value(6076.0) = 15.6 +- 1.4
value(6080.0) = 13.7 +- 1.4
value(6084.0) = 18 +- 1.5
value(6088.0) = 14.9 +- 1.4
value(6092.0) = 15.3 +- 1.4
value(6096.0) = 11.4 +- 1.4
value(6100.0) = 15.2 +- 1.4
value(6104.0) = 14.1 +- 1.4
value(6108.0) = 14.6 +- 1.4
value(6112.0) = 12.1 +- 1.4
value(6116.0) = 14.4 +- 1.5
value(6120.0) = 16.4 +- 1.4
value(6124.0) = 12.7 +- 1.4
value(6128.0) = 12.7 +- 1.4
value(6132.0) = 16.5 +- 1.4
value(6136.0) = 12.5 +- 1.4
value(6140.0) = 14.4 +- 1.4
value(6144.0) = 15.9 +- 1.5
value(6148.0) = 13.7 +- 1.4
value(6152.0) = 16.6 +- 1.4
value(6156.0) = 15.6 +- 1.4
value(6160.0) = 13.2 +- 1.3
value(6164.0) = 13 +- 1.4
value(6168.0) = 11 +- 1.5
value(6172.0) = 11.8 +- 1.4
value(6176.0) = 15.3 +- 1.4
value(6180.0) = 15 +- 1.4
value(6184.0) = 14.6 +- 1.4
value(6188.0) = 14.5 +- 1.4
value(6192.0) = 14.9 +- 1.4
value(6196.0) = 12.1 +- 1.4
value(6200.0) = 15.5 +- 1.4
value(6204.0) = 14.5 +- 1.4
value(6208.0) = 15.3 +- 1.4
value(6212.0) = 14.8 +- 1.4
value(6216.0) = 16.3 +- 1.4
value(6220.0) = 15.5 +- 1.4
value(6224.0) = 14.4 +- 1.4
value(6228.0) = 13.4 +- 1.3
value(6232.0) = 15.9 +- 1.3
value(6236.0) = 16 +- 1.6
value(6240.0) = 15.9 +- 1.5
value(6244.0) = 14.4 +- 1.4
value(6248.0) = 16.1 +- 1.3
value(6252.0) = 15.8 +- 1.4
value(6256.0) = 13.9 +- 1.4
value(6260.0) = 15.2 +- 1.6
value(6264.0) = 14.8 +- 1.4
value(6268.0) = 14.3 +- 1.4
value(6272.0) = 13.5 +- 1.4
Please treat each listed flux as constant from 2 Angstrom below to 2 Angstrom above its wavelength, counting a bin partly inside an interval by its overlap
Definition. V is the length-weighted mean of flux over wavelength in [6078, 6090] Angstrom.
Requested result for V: 15.5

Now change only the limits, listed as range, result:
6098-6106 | 14.6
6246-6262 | 15.3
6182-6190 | 14.6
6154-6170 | 13.2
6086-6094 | 15.1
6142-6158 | 15.5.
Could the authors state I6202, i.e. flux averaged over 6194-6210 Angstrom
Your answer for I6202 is 14.4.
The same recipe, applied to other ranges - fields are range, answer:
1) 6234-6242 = 15.9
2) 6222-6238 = 14.9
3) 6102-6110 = 14.3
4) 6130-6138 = 14.5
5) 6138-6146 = 15.2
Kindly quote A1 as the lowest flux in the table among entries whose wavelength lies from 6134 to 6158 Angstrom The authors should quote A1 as 12.5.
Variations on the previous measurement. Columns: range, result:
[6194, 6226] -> 12.1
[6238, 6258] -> 13.9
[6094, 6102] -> 11.4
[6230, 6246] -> 14.4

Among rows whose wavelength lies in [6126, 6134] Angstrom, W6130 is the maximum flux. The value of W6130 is 16.5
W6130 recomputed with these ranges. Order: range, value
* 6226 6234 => 15.9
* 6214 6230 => 16.3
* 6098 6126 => 16.4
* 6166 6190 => 15.3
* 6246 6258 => 16.1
